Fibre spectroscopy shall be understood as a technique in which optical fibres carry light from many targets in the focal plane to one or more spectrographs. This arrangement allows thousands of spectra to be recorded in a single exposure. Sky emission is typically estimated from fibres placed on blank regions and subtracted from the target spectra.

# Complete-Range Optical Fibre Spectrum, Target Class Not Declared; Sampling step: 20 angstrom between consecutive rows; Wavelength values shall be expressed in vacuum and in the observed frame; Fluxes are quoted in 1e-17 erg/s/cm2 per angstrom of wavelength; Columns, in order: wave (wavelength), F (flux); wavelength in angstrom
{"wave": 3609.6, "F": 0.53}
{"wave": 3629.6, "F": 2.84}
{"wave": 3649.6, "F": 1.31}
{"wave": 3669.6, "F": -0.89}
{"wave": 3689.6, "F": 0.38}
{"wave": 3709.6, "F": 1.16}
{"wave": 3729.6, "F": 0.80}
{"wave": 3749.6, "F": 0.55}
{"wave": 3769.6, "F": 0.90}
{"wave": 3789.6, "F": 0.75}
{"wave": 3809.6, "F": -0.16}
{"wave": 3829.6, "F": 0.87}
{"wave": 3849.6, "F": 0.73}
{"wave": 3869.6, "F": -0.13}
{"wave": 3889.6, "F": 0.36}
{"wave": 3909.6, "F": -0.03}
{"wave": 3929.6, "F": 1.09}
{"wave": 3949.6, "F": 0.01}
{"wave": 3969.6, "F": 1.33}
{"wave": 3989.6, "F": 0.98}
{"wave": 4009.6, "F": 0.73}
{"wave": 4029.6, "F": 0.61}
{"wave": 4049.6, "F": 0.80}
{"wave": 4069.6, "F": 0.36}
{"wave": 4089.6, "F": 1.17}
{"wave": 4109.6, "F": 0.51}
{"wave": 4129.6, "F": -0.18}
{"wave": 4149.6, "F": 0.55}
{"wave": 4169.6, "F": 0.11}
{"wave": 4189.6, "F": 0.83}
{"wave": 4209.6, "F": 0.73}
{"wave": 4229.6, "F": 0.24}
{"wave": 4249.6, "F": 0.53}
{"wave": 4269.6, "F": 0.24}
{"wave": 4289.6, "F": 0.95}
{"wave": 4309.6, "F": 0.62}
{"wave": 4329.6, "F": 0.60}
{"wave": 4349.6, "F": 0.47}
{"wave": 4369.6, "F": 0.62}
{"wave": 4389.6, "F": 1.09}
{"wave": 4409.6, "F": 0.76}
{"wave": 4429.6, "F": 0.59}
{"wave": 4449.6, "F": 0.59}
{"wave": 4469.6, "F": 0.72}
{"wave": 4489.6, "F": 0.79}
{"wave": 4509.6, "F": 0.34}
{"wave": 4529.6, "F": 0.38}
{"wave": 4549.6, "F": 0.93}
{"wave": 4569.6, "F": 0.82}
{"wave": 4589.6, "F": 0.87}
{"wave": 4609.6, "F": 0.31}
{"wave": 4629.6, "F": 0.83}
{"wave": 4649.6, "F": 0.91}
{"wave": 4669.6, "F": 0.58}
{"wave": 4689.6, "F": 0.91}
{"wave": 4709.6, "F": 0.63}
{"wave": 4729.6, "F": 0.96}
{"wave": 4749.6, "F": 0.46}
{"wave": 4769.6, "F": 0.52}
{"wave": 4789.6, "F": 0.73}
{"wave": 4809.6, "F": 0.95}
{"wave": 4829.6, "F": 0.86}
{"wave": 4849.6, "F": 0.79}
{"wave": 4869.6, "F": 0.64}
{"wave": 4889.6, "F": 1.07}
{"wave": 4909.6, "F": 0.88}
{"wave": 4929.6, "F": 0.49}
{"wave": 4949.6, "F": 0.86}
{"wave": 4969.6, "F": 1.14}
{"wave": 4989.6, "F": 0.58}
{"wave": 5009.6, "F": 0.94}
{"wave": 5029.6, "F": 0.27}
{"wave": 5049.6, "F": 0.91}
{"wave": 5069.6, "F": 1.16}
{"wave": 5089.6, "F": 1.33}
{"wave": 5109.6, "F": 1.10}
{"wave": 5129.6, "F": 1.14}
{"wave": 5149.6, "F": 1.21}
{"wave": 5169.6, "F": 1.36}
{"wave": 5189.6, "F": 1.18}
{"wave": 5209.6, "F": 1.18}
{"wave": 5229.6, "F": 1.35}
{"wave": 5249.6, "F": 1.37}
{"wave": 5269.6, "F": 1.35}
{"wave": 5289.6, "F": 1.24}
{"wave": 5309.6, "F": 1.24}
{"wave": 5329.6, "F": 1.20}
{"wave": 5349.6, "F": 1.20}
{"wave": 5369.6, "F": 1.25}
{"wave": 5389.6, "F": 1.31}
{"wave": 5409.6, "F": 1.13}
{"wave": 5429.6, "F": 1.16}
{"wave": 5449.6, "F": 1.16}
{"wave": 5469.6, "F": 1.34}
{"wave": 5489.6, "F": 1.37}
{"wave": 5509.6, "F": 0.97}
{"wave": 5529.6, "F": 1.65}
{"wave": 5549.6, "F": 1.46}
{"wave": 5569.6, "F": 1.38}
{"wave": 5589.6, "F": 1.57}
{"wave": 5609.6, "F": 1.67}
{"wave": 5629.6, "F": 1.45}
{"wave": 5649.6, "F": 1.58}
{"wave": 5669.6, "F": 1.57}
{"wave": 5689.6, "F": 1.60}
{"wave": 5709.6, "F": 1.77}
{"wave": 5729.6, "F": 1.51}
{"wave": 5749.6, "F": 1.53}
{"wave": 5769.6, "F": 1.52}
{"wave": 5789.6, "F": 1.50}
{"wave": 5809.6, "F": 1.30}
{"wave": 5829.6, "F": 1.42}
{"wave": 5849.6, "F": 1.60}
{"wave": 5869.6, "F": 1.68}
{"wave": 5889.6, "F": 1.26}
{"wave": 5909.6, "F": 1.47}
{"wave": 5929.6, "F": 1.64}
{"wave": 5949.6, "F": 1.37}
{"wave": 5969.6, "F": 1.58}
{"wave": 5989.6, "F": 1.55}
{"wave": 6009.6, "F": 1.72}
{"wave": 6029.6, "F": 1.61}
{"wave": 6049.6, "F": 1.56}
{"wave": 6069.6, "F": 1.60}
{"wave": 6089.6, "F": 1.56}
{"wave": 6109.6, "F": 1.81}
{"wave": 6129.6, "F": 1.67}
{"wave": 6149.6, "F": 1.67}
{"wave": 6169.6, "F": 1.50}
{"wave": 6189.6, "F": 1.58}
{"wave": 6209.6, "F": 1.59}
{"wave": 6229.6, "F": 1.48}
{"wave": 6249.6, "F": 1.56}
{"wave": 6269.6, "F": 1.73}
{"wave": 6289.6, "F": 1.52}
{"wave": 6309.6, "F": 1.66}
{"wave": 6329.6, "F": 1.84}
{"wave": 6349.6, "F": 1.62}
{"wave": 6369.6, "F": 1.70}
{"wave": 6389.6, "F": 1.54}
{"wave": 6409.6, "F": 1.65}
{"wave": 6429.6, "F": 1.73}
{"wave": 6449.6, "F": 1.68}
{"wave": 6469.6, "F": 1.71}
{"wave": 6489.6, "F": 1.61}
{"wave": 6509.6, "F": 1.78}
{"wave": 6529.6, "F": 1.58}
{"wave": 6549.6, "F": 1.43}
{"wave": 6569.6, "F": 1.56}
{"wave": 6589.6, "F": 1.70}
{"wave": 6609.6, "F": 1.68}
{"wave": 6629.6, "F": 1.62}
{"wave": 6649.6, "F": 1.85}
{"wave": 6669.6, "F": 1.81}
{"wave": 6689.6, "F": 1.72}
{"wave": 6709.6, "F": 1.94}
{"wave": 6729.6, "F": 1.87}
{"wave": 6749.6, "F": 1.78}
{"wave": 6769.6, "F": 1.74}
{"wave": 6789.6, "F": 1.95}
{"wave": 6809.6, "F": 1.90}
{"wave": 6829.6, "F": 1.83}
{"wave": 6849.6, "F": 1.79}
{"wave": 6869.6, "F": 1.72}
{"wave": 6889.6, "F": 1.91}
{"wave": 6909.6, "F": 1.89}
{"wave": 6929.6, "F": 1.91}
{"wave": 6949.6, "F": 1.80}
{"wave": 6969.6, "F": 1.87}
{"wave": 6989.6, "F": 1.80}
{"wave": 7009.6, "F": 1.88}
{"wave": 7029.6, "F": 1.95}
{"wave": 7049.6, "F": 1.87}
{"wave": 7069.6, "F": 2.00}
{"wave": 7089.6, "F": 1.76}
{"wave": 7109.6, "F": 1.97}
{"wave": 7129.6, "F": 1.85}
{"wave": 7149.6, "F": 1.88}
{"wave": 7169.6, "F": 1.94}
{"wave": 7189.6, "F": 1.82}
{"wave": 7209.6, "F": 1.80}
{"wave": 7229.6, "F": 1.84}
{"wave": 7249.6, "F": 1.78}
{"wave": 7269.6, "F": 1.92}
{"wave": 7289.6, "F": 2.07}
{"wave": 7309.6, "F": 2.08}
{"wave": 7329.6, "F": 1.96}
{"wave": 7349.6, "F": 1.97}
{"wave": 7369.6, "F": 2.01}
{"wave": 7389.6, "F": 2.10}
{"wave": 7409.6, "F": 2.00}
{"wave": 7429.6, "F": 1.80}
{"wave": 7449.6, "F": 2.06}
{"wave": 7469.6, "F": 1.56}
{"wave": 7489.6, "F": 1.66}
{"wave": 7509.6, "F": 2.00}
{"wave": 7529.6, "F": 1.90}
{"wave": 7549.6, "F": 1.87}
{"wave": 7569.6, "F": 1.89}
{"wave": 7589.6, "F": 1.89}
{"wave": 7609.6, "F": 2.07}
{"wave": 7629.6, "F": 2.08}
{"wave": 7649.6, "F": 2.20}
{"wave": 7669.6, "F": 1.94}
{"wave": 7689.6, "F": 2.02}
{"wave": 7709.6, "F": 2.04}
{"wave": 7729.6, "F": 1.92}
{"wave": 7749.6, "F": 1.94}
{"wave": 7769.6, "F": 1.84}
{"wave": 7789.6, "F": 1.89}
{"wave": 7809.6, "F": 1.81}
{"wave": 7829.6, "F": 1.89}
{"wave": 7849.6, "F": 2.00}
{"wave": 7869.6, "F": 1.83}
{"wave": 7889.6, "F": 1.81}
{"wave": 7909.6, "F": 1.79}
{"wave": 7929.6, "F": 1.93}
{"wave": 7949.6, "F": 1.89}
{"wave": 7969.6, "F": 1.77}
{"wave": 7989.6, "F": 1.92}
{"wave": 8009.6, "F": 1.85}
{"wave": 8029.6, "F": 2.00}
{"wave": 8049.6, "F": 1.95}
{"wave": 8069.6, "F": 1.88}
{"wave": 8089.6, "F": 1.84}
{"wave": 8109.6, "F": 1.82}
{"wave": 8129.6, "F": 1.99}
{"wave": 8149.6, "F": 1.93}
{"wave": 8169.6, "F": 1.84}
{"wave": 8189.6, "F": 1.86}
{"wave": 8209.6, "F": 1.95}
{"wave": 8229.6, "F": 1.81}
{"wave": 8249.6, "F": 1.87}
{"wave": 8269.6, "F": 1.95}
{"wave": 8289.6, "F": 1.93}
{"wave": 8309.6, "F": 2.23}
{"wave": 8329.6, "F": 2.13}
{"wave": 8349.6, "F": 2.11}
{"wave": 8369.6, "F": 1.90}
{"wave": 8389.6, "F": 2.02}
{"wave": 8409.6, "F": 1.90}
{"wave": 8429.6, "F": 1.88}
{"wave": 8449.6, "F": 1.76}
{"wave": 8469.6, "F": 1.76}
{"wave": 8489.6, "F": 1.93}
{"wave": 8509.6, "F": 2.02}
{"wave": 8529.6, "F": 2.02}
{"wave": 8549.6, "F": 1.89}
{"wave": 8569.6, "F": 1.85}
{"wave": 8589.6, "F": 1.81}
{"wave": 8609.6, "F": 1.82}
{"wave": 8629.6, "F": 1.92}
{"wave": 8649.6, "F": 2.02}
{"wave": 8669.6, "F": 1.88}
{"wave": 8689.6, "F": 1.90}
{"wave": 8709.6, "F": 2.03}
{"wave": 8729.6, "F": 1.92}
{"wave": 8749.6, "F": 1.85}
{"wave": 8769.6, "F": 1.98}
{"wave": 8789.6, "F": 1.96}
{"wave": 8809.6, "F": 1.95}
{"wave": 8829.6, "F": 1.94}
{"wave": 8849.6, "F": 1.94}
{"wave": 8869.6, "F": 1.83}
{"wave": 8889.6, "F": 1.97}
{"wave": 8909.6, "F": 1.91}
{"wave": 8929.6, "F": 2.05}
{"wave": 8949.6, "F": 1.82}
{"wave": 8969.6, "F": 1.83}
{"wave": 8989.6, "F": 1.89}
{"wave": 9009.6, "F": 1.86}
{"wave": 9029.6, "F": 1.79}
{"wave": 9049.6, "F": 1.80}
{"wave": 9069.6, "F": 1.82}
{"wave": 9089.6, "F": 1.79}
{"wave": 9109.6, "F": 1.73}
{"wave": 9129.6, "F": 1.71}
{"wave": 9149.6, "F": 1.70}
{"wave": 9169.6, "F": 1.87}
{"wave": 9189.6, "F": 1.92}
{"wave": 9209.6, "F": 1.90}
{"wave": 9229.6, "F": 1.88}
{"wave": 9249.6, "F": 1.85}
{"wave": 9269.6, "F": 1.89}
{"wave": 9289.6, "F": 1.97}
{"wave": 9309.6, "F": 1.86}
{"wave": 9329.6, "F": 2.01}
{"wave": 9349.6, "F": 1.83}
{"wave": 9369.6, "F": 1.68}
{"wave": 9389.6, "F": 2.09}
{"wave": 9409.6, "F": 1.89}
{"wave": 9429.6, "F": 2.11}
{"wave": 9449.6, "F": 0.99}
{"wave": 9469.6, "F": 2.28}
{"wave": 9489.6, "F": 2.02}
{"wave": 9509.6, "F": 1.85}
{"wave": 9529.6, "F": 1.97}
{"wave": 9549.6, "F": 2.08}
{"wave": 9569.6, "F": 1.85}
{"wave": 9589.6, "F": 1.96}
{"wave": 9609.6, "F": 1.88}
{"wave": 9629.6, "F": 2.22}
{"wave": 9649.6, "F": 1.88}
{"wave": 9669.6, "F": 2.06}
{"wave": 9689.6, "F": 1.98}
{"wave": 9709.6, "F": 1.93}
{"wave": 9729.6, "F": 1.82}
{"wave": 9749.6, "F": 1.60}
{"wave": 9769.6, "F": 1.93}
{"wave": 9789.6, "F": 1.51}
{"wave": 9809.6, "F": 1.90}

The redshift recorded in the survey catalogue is 0.267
